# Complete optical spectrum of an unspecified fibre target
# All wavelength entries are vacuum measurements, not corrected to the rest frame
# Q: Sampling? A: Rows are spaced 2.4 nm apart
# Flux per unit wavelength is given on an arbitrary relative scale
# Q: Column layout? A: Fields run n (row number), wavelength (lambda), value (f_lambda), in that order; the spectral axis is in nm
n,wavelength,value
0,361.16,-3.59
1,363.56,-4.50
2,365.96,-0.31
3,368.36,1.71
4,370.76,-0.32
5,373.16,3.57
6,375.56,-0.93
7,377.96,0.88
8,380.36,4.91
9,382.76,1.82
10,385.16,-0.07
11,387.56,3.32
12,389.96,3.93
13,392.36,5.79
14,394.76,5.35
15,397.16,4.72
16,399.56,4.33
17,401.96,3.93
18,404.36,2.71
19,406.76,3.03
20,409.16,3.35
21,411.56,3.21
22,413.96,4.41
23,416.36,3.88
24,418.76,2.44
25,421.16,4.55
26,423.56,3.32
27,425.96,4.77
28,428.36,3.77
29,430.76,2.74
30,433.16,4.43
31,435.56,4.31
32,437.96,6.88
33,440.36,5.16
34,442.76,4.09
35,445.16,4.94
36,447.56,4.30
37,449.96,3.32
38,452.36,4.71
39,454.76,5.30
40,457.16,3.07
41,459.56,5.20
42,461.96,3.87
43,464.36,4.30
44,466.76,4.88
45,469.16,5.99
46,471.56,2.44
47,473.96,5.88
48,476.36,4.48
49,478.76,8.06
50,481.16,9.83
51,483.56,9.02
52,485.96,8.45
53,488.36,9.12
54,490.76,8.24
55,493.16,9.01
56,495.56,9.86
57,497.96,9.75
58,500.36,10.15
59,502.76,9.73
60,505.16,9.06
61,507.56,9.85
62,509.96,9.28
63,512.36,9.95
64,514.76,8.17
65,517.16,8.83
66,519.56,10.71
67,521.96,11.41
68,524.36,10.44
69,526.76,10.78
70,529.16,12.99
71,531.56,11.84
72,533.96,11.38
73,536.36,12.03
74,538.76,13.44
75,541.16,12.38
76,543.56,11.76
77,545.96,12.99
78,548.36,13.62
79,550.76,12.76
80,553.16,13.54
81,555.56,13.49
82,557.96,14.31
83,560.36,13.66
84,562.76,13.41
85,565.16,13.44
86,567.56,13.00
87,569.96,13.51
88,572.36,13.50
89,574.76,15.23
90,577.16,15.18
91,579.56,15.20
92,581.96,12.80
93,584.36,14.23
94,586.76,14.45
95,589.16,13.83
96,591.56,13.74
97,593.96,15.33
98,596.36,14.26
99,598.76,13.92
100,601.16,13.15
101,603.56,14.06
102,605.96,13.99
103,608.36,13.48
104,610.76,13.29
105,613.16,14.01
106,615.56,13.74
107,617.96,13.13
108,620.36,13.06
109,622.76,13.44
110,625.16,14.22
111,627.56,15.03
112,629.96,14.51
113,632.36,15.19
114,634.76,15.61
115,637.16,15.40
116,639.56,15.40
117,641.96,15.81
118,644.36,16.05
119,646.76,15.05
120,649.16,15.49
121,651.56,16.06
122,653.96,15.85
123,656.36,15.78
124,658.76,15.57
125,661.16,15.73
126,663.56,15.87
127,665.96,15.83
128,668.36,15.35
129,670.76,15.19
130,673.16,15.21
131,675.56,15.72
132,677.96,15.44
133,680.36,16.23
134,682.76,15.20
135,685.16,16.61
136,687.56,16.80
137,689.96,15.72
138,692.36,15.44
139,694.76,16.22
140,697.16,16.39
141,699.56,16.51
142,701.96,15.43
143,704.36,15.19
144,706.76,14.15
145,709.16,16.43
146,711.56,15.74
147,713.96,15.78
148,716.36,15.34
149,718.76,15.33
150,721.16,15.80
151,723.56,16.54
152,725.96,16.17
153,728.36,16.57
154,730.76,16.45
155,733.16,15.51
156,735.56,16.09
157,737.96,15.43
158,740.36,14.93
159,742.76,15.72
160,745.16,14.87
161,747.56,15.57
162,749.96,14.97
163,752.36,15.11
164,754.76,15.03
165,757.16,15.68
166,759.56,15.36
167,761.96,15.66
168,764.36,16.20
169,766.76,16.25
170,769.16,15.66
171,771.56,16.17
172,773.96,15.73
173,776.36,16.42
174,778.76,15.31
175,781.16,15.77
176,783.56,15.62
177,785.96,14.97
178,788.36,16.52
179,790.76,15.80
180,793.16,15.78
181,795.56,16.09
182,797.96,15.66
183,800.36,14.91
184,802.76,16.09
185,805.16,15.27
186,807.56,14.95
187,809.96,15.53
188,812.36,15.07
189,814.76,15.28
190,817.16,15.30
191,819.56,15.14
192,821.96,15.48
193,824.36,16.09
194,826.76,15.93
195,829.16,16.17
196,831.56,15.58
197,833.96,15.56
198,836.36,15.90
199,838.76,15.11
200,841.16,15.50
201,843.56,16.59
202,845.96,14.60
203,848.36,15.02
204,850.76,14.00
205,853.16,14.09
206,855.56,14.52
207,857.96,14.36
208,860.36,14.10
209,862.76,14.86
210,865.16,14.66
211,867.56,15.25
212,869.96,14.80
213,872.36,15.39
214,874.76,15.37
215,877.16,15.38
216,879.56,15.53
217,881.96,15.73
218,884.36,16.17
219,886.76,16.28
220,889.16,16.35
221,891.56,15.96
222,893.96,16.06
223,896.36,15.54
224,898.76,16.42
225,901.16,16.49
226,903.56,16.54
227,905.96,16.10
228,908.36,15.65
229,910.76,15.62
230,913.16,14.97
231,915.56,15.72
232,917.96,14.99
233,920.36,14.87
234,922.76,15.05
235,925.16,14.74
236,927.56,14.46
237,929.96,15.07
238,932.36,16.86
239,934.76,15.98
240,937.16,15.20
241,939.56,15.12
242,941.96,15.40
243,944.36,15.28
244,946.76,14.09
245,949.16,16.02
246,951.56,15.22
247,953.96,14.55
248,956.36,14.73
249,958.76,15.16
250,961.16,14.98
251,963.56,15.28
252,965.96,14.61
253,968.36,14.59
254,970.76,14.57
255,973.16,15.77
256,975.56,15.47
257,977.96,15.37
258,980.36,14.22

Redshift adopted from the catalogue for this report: 0.20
